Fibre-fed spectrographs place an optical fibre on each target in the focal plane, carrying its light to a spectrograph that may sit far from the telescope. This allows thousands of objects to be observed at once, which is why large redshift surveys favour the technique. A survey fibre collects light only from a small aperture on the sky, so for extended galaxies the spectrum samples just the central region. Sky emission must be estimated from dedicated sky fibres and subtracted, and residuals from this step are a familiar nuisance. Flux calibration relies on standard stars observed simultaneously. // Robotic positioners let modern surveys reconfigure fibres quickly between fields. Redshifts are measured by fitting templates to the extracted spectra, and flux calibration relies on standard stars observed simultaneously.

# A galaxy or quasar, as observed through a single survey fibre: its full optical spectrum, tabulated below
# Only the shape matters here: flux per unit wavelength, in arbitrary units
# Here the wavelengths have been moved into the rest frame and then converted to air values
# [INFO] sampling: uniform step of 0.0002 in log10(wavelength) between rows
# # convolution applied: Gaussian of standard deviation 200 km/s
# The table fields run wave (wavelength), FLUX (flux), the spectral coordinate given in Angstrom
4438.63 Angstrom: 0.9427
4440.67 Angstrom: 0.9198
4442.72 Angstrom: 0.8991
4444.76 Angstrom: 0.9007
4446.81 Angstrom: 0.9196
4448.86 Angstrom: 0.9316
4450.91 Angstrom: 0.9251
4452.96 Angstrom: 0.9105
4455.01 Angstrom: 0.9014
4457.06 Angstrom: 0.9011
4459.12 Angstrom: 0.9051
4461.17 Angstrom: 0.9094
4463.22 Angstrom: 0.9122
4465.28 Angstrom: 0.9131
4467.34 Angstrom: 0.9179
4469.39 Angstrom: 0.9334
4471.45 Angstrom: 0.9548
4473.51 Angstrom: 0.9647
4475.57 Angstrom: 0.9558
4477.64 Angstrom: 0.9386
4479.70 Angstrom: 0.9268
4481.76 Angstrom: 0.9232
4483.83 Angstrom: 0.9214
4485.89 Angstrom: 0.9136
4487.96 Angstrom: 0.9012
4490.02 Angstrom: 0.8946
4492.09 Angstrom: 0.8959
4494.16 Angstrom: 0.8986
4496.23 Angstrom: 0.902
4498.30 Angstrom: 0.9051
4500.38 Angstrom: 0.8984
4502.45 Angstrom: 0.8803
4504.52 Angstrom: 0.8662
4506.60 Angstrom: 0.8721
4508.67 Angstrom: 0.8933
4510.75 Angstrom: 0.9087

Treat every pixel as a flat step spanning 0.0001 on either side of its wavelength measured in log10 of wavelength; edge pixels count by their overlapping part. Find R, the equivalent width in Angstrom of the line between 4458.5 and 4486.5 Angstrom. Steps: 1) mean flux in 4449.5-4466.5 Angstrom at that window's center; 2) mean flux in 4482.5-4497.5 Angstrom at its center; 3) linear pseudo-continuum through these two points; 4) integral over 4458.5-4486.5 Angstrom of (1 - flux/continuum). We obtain -0.6 Angstrom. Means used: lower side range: 0.91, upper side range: 0.904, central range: 0.929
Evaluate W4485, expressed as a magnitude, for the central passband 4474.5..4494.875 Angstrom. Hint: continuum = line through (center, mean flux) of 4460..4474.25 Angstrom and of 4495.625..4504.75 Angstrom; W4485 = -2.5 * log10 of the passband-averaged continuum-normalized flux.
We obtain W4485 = -0.01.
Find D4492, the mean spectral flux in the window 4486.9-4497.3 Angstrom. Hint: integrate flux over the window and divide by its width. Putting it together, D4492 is 0.899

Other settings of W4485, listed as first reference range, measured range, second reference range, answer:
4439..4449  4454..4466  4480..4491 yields 0.01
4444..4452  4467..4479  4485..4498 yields -0.04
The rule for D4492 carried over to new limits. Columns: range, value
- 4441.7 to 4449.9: 0.913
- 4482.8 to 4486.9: 0.919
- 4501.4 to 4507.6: 0.873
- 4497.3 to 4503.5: 0.894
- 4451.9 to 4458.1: 0.904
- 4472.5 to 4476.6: 0.96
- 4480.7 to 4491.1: 0.911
